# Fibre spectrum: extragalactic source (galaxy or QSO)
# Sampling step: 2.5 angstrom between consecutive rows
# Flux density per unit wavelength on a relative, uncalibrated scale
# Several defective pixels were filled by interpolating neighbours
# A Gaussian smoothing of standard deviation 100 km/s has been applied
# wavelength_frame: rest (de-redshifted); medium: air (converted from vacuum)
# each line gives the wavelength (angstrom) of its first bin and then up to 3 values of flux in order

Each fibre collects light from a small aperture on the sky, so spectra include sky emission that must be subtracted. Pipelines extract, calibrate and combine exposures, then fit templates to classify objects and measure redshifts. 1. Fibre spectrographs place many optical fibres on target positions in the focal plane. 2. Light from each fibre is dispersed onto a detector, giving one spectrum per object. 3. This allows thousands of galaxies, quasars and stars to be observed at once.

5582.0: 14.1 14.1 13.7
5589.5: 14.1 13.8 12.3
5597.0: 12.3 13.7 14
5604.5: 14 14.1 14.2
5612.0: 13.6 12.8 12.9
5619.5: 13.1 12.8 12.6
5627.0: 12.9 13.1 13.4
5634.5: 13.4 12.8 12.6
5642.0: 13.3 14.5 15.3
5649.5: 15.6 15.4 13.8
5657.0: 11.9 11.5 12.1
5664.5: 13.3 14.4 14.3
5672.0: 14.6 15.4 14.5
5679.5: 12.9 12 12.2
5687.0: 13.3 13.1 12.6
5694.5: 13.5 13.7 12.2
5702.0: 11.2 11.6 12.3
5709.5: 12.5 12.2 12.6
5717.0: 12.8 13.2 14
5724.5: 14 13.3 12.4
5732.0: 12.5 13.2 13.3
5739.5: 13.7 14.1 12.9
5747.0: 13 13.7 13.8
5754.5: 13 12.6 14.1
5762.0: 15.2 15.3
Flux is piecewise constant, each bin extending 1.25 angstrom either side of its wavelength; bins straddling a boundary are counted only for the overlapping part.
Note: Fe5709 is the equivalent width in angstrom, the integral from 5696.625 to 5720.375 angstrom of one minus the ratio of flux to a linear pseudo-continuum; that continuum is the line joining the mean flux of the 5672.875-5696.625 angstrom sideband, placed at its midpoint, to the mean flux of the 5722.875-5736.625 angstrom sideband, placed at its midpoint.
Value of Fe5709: 1.51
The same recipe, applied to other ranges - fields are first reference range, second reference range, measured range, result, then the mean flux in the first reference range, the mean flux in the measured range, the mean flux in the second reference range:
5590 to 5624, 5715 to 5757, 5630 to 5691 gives -1.1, 13.4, 13.6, 13.3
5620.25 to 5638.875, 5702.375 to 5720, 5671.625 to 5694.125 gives -1.4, 13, 13.4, 12.4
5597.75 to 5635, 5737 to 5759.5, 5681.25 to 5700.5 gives 0.7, 13.4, 12.9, 13.4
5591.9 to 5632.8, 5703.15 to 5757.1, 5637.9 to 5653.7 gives -1.4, 13.3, 14.4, 13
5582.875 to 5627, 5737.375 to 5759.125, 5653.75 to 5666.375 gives 0.8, 13.4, 12.6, 13.4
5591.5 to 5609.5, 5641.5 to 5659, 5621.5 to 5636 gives 0.9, 13.5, 13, 14.2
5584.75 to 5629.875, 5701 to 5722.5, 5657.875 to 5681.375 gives -1.4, 13.4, 13.6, 12.5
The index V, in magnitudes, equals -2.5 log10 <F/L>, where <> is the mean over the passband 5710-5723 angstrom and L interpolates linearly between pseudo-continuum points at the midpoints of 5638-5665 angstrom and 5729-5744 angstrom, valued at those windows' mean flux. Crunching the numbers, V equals 0.03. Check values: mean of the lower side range 13.6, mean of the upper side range 13.2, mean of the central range 12.9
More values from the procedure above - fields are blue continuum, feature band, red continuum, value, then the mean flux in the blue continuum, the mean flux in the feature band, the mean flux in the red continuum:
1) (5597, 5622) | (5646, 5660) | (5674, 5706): -0.07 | 13.5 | 14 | 12.9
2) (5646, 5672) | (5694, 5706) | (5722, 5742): 0.10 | 13.8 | 12.4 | 13.3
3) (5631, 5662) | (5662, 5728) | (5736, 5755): 0.03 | 13.6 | 13.1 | 13.5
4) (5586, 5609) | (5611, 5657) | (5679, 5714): -0.03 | 13.6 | 13.5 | 12.5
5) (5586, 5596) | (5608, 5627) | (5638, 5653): 0.06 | 13.4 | 13.1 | 14.4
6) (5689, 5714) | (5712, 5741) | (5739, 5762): -0.01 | 12.5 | 13.1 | 13.5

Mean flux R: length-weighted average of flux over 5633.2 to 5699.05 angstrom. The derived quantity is 13.5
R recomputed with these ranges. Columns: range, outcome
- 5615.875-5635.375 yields 13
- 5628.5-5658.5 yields 13.7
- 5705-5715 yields 12.3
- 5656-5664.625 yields 12.1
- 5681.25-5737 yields 12.8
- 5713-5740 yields 13.2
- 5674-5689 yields 13.3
